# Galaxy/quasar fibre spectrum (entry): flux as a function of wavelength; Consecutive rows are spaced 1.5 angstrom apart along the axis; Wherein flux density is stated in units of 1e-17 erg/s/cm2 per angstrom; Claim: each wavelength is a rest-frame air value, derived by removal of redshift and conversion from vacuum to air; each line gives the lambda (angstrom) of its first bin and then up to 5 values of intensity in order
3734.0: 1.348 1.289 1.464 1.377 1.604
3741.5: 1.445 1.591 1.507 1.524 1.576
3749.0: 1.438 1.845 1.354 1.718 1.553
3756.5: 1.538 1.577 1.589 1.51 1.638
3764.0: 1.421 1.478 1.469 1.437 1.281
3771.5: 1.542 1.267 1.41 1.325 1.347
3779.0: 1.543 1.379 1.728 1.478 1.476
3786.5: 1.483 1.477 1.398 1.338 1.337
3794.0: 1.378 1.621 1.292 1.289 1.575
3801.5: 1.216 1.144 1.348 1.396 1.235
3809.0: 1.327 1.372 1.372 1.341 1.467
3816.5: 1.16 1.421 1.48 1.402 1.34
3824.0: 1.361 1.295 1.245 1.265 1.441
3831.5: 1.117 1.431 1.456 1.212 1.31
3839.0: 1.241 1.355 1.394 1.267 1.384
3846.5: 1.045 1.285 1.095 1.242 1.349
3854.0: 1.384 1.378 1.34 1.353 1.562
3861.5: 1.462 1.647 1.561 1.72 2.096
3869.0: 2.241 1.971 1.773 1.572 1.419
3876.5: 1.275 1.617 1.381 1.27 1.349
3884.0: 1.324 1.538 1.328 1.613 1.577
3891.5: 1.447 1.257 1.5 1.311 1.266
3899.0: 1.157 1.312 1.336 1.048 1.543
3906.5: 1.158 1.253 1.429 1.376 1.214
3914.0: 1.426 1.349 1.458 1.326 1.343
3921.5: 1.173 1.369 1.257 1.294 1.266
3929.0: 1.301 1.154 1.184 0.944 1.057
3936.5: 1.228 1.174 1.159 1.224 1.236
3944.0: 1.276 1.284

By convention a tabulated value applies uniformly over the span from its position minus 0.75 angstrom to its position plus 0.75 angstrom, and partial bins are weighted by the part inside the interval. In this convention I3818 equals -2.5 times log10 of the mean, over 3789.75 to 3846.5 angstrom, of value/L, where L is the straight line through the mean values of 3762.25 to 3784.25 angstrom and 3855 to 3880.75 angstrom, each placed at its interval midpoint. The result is 0.139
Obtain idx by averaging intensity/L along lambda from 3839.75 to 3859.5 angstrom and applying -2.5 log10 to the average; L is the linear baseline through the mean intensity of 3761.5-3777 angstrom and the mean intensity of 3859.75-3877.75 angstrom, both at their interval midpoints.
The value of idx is 0.253 mag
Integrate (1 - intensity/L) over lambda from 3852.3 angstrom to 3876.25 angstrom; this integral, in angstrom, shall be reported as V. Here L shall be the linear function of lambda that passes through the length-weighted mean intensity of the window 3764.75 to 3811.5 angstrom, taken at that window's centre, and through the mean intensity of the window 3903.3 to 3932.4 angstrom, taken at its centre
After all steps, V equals -4.8 angstrom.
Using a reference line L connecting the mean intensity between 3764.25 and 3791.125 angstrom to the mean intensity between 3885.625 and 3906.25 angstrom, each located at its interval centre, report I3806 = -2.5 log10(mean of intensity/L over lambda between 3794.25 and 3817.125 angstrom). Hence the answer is 0.06 mag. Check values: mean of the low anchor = 1.44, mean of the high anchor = 1.36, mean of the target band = 1.35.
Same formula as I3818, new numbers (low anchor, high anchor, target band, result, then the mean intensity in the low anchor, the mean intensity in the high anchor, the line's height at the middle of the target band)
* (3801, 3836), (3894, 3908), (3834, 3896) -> -0.116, 1.33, 1.29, 1.31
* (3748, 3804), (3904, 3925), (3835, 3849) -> 0.098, 1.46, 1.33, 1.4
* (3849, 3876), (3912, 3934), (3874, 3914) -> 0.042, 1.57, 1.27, 1.41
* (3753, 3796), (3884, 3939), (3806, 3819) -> 0.064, 1.47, 1.3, 1.43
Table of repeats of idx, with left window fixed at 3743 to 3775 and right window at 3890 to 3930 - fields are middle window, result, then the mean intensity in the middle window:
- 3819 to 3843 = 0.069 mag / 1.33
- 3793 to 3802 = 0.048 mag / 1.4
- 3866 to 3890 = -0.169 mag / 1.59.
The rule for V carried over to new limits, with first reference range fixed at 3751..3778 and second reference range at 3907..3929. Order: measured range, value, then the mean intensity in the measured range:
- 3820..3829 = 0.6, 1.32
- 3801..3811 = 1.0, 1.29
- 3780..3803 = 0.4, 1.42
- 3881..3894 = -0.7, 1.42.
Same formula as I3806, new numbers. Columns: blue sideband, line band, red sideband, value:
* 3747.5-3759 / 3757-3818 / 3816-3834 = 0.04 mag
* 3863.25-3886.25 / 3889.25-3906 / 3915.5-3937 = 0.08 mag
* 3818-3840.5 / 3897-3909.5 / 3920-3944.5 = -0.02 mag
